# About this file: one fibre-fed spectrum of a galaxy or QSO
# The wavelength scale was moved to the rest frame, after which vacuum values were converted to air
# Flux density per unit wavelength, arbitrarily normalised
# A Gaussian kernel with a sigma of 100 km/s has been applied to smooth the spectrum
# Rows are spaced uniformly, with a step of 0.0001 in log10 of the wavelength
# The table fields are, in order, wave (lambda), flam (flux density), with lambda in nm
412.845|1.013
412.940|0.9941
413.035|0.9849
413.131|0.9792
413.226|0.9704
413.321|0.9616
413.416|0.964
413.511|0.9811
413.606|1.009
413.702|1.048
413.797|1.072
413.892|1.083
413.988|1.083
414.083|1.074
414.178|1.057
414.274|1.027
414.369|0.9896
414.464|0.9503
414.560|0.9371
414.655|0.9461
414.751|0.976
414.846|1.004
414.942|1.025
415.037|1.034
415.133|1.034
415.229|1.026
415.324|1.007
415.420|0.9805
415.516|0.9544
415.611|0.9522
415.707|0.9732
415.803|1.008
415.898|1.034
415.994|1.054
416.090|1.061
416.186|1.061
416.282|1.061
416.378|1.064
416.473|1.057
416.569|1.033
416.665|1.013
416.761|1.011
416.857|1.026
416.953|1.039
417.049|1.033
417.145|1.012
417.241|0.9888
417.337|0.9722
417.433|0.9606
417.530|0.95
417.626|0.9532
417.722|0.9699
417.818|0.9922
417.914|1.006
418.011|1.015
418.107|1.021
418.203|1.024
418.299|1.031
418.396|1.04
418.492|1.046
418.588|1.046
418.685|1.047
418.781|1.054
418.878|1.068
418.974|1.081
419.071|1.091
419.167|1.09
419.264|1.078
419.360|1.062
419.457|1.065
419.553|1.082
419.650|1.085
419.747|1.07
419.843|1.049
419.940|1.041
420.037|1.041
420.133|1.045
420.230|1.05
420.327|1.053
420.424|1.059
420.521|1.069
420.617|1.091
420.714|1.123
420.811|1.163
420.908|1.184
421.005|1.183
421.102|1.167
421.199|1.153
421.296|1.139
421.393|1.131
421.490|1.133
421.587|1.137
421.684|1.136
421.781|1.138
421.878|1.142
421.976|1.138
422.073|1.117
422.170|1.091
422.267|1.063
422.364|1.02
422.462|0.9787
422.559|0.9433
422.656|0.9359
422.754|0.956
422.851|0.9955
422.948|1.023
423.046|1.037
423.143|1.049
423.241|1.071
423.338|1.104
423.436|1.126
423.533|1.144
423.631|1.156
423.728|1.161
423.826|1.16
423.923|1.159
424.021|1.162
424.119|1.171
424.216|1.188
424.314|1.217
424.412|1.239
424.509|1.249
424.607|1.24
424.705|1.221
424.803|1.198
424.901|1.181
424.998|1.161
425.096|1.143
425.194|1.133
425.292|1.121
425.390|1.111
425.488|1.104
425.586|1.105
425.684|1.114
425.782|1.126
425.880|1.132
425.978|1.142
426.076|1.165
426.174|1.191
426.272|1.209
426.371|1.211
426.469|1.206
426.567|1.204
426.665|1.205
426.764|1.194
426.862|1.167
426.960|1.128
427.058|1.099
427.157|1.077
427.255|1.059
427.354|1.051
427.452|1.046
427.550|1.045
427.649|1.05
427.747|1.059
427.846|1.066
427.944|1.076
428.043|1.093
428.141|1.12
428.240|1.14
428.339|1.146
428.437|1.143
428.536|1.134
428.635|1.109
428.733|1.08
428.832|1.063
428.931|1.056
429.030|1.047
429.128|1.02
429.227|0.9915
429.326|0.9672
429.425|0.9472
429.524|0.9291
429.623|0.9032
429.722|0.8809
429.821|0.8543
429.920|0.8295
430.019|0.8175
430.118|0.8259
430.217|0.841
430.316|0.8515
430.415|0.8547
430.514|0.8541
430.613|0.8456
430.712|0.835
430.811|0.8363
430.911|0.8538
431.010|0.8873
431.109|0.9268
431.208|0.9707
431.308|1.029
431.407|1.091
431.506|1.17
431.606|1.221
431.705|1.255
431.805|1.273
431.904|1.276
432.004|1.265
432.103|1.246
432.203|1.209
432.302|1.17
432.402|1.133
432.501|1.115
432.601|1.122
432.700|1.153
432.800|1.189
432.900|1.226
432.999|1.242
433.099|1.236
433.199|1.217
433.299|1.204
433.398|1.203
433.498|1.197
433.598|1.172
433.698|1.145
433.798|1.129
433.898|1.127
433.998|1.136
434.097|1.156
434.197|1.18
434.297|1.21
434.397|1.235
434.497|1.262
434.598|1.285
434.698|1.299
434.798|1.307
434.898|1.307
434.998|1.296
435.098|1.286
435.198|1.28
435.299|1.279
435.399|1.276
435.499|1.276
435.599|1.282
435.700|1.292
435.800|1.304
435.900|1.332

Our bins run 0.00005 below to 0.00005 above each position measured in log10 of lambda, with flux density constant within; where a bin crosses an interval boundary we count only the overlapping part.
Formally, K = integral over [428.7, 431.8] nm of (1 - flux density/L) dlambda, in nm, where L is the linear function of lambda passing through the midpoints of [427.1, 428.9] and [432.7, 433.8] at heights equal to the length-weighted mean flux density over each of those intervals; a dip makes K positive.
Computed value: 0.483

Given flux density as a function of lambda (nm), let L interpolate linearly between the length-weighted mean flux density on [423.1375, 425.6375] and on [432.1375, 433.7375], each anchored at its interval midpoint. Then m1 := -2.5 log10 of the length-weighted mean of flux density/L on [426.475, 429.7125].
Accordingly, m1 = 0.09 mag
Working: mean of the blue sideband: 1.16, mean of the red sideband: 1.18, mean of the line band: 1.07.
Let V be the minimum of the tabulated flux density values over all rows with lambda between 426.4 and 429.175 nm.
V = 1.02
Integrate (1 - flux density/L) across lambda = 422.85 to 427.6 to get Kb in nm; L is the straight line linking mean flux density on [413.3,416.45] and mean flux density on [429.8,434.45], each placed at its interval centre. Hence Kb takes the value -0.39 nm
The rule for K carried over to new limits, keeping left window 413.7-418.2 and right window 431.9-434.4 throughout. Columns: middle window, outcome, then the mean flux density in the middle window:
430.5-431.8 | 0.19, 0.996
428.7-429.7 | 0.13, 0.995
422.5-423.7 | 0.04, 1.05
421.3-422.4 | -0.04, 1.12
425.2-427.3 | -0.06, 1.15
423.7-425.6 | -0.12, 1.17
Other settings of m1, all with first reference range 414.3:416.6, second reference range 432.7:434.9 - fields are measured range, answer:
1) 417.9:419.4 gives -0.007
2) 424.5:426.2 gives -0.037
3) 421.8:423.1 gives 0.050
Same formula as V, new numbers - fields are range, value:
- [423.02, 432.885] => 0.8175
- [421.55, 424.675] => 0.9359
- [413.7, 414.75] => 0.9371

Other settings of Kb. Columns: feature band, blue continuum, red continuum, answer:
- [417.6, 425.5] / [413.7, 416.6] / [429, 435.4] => -0.33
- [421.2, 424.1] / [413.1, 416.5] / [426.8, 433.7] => -0.14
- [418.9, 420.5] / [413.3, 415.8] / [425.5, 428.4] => -0.01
